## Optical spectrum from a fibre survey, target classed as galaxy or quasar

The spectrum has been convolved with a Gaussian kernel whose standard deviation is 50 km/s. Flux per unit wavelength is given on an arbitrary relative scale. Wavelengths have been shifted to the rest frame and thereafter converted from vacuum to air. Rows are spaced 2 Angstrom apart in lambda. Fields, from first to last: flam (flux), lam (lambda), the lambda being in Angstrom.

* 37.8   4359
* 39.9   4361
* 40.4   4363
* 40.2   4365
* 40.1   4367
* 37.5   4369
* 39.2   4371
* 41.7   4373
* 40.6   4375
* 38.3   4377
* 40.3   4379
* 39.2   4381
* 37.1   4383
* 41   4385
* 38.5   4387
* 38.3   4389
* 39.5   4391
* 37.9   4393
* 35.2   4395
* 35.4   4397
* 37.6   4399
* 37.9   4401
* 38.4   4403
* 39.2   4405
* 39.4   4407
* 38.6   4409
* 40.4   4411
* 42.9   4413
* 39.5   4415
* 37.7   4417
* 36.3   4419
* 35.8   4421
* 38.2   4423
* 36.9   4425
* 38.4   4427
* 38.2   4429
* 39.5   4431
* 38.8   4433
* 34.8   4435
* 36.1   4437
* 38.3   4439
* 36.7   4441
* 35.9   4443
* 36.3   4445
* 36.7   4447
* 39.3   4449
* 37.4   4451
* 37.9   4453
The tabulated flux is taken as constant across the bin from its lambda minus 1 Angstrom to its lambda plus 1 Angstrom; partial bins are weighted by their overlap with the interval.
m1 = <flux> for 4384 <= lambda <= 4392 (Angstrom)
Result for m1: 39.3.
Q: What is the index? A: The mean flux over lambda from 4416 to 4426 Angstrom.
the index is 37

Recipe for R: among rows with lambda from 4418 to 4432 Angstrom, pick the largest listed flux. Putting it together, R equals 39.5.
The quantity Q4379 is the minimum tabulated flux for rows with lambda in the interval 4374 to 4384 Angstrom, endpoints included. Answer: 37.1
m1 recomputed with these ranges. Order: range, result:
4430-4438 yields 37.3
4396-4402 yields 37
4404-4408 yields 39.3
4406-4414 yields 40.3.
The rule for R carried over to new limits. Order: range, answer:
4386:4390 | 38.5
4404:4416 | 42.9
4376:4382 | 40.3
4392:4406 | 39.2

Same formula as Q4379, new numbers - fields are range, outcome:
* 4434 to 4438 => 34.8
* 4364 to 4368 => 40.1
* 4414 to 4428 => 35.8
